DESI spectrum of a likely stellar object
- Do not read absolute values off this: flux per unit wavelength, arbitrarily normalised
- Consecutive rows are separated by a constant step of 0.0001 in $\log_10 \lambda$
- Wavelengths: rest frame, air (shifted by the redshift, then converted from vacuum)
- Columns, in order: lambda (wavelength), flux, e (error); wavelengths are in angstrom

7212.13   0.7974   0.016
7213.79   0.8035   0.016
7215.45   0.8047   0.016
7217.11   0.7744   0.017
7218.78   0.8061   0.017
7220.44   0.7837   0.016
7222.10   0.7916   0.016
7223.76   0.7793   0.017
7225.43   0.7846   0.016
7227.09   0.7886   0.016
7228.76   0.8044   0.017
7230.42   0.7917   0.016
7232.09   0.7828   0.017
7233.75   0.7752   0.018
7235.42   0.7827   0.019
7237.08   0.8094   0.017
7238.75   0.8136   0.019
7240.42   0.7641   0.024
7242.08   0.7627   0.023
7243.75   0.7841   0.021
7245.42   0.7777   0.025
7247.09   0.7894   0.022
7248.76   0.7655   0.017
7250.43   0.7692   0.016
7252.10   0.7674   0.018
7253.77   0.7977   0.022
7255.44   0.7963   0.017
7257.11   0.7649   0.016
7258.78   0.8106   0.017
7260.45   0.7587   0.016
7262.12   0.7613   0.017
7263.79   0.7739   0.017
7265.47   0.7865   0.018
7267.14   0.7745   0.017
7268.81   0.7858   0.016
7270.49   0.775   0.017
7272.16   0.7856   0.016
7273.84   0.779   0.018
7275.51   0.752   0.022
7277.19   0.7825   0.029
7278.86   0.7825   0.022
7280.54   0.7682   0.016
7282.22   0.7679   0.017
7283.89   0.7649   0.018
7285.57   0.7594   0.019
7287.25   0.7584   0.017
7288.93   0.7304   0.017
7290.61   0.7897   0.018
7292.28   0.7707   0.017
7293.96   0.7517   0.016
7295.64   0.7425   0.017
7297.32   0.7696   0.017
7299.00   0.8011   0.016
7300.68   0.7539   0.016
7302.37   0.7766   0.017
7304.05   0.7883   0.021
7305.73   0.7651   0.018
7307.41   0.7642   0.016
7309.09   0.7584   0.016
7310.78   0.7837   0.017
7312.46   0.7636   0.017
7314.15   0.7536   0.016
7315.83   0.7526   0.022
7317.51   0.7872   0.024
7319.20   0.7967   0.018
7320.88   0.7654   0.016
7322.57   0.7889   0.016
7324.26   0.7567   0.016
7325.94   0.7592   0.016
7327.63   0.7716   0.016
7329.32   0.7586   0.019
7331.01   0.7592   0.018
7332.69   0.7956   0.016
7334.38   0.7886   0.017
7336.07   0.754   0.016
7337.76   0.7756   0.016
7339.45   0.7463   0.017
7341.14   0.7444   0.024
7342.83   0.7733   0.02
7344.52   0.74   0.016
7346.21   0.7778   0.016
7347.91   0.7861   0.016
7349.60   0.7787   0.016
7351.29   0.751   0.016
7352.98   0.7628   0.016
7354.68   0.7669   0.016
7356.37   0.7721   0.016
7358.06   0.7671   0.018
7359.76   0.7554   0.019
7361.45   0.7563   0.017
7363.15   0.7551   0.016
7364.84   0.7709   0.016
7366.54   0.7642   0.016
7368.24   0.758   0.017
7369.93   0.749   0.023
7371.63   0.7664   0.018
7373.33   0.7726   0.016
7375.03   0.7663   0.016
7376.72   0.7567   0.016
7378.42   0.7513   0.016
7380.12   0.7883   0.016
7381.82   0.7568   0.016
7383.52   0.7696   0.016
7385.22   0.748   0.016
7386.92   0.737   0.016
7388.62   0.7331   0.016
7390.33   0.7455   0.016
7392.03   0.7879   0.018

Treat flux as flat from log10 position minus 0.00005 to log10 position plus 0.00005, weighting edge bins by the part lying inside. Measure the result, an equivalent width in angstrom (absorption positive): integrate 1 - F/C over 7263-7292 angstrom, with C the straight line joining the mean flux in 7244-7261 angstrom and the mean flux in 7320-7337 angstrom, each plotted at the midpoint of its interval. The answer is 0.2 angstrom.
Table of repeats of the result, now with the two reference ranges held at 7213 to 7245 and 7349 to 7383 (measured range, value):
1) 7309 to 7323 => 0.0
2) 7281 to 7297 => 0.4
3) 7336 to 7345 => 0.1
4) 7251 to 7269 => 0.1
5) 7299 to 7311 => 0.0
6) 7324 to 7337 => 0.0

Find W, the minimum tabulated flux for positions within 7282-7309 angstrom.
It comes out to 0.7304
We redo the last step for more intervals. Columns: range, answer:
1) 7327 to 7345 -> 0.74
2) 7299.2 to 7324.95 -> 0.7526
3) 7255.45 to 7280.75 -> 0.752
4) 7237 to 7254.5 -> 0.7627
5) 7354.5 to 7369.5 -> 0.7551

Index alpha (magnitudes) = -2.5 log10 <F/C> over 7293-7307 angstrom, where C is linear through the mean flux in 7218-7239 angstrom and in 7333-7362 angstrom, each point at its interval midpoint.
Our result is 0.01 mag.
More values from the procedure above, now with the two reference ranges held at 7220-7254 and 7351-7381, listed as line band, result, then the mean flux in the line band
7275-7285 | 0.01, 0.77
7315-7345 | 0.00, 0.768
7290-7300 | 0.01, 0.771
